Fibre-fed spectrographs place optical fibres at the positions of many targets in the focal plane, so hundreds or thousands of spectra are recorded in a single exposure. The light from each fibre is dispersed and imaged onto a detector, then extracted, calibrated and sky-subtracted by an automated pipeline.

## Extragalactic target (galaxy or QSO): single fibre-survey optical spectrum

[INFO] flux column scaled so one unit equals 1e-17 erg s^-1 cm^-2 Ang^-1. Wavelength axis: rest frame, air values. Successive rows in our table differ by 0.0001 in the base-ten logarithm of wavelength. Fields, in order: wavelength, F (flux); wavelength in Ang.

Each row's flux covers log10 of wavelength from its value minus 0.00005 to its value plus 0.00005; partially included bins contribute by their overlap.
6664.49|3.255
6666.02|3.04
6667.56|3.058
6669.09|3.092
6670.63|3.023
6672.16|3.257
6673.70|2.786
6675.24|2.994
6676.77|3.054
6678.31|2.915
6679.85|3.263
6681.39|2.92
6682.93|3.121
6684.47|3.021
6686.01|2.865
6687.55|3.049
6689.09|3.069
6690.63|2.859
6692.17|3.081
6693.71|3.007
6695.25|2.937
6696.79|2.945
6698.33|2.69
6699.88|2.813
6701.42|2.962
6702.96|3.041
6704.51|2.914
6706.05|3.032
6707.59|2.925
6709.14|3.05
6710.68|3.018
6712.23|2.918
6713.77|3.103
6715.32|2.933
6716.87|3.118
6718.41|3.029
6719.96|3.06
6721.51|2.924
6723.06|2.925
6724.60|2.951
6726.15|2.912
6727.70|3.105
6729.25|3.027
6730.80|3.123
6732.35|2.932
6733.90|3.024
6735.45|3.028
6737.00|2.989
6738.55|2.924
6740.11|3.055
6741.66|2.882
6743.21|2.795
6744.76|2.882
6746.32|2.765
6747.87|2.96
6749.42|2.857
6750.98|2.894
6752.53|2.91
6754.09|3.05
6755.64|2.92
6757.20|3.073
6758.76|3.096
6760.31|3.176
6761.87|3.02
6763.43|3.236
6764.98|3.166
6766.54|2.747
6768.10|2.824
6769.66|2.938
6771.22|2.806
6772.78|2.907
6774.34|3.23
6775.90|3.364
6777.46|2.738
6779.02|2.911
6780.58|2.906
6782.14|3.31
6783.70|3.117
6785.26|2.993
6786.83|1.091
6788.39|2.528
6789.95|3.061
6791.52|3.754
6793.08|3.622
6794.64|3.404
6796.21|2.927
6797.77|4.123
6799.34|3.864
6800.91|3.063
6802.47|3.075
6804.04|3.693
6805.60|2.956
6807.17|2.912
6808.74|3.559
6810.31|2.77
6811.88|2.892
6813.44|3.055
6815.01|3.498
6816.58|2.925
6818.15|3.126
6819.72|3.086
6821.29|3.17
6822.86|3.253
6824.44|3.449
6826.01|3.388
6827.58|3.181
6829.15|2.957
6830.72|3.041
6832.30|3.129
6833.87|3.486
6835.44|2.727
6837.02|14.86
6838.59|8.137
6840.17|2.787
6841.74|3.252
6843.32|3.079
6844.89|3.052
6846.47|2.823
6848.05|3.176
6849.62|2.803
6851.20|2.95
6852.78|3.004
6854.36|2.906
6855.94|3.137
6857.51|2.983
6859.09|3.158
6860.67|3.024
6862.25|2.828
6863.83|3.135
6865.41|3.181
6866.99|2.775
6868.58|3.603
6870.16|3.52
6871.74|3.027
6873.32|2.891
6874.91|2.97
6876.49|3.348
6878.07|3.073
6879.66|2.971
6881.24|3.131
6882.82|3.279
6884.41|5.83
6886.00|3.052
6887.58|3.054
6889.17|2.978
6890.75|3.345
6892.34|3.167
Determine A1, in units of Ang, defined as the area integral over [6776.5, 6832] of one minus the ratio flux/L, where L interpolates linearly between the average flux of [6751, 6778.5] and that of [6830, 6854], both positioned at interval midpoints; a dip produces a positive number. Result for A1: 7.0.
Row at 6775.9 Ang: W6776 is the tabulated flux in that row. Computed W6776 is 3.364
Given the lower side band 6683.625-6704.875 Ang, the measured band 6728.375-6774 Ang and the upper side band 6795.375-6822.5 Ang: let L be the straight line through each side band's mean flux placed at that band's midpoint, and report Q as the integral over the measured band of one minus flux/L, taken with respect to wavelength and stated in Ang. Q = 1.67 Ang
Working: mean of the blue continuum 2.95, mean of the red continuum 3.22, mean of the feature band 2.97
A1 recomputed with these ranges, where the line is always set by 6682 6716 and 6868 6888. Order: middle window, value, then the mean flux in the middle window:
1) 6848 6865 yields 1.62 Ang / 3.01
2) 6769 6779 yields 0.47 Ang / 2.99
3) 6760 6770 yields 0.34 Ang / 3.01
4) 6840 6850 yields 0.85 Ang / 3.02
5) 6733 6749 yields 0.71 Ang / 2.93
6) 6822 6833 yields 0.19 Ang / 3.2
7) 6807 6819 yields 0.46 Ang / 3.1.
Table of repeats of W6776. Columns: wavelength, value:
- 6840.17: 2.787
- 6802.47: 3.075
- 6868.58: 3.603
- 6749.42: 2.857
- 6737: 2.989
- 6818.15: 3.126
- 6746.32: 2.765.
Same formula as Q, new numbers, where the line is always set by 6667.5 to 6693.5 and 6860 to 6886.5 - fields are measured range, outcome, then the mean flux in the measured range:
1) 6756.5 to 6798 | 1.7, 3.03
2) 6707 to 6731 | 0.5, 3.01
